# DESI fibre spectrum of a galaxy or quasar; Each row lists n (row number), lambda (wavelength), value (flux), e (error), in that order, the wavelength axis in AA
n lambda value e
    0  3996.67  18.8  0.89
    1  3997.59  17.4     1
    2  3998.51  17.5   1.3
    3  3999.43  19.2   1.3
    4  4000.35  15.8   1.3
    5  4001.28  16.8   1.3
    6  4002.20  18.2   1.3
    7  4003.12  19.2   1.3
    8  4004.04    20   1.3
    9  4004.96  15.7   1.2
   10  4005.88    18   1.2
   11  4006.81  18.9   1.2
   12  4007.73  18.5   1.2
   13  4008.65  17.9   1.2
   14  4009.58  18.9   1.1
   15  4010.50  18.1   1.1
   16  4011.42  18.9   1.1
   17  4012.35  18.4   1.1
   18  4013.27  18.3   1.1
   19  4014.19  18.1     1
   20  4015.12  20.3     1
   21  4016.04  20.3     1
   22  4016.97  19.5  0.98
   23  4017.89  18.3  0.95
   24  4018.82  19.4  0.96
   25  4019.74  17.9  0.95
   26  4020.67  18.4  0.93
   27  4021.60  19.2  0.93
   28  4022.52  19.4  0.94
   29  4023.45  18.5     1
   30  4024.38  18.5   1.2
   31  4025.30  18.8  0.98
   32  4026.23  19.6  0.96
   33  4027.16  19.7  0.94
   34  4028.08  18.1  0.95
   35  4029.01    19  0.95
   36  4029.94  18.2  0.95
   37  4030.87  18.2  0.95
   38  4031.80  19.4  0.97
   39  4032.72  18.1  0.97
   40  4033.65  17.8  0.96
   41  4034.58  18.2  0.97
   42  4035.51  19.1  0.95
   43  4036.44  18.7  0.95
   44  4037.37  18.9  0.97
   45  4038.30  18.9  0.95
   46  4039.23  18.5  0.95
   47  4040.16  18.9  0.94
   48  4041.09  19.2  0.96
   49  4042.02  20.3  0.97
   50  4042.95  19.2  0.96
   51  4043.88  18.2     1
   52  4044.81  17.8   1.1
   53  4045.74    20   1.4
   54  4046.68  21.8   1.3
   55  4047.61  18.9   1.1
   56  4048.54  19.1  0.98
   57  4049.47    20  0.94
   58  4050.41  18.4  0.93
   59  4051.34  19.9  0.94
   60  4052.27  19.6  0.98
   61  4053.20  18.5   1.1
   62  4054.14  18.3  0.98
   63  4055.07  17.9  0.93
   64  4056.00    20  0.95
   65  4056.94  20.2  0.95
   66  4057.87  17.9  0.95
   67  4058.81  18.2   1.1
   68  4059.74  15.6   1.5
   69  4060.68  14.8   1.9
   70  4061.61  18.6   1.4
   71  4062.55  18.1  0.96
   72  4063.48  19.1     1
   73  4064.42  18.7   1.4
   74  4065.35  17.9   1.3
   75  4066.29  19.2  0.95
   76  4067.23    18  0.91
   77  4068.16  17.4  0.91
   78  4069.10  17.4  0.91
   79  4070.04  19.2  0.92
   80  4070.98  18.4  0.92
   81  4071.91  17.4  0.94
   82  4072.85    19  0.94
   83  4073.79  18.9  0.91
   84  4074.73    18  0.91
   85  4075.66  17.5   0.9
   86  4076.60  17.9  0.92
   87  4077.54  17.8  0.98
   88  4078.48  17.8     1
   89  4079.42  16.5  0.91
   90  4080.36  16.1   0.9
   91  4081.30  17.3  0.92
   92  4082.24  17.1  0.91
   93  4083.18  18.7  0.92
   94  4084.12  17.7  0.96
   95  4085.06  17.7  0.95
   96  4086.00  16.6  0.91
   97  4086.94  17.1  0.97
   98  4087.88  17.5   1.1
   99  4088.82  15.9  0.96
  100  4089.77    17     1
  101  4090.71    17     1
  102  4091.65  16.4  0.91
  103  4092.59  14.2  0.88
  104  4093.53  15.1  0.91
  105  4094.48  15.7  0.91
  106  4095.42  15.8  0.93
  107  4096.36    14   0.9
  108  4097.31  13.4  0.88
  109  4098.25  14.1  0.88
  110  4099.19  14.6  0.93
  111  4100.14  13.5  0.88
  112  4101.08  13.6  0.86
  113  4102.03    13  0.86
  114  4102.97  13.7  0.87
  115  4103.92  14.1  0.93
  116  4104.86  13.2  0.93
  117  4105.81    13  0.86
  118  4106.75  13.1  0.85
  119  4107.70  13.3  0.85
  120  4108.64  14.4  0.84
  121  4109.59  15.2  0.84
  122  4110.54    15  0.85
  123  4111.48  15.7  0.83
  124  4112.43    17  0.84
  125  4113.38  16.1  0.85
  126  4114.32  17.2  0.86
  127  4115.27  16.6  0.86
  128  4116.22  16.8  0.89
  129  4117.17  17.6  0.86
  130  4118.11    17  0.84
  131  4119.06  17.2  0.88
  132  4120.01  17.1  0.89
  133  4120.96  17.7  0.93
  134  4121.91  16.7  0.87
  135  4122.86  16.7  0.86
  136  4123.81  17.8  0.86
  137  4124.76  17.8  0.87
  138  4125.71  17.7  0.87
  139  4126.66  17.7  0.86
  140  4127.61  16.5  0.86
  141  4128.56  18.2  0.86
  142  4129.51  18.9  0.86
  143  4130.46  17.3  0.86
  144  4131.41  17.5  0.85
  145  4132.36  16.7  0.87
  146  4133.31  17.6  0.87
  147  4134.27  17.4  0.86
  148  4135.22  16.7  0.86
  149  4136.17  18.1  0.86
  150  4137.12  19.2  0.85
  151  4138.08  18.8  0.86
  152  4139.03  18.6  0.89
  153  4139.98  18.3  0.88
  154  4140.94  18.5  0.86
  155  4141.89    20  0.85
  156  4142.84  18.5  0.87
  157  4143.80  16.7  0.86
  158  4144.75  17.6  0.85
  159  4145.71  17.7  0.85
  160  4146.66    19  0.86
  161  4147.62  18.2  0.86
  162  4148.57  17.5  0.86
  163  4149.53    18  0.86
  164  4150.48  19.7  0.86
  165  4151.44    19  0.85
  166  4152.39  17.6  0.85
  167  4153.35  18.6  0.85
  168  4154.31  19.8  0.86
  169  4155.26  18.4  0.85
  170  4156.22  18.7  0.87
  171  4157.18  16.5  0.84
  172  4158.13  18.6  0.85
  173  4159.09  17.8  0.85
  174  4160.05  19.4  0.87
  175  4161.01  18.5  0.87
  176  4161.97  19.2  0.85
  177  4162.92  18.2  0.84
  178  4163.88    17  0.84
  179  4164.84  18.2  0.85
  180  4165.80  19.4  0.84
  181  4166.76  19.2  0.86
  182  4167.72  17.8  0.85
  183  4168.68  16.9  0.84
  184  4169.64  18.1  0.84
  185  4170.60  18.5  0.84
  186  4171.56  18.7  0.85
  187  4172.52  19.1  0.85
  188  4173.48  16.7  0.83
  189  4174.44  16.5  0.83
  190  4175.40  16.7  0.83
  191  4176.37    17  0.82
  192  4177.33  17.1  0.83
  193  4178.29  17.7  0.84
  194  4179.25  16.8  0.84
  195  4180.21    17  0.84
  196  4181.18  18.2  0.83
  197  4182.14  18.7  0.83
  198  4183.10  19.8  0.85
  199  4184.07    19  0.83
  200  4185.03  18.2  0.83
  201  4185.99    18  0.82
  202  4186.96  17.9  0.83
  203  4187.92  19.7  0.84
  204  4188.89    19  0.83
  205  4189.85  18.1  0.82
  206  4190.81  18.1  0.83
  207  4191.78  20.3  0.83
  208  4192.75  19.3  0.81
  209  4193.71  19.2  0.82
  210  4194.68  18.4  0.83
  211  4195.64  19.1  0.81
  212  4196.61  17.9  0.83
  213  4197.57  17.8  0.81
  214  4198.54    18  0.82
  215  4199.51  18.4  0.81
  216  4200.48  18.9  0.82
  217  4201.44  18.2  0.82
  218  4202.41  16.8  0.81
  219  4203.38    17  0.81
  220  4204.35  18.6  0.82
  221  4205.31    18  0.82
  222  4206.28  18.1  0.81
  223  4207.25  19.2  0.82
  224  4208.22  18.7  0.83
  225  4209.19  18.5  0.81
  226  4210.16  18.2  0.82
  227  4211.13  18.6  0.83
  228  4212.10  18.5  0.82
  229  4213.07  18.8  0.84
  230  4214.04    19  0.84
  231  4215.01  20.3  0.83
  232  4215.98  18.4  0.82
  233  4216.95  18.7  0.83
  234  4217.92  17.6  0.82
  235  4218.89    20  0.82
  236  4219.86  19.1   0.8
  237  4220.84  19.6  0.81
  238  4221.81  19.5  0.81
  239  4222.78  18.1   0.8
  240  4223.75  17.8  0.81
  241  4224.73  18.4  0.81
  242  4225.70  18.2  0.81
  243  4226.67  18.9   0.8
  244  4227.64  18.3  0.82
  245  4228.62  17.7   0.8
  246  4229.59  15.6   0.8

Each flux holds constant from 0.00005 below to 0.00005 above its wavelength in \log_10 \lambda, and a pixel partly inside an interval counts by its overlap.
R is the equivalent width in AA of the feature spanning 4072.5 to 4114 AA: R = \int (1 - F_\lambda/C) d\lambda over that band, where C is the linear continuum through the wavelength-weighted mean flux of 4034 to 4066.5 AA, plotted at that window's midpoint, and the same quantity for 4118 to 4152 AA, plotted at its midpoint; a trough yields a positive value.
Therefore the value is 5.7 AA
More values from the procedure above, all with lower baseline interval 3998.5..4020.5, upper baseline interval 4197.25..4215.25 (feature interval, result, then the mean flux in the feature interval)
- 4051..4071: 0.13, 18.3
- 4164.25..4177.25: 0.36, 17.9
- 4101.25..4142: 3.95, 16.6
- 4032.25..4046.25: -0.28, 18.8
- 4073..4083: 0.46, 17.6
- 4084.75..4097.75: 1.74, 15.9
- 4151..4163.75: -0.04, 18.5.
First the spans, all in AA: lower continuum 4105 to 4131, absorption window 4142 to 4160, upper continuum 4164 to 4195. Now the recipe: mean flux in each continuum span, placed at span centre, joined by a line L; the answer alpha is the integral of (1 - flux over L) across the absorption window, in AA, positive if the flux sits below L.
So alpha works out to -0.9 AA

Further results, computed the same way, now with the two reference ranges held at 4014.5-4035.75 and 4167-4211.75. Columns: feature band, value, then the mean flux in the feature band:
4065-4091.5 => 1.4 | 17.6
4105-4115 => 1.9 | 15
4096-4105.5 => 2.5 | 13.7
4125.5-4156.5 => 0.4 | 18.1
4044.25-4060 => -0.2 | 19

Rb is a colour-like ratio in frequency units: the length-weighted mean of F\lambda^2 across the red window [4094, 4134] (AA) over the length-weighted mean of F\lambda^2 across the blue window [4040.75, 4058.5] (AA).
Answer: 0.85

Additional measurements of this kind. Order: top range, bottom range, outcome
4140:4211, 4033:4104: 1.10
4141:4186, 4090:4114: 1.28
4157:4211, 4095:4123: 1.24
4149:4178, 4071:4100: 1.13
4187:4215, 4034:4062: 1.06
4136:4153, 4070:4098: 1.12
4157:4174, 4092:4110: 1.34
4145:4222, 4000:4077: 1.06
